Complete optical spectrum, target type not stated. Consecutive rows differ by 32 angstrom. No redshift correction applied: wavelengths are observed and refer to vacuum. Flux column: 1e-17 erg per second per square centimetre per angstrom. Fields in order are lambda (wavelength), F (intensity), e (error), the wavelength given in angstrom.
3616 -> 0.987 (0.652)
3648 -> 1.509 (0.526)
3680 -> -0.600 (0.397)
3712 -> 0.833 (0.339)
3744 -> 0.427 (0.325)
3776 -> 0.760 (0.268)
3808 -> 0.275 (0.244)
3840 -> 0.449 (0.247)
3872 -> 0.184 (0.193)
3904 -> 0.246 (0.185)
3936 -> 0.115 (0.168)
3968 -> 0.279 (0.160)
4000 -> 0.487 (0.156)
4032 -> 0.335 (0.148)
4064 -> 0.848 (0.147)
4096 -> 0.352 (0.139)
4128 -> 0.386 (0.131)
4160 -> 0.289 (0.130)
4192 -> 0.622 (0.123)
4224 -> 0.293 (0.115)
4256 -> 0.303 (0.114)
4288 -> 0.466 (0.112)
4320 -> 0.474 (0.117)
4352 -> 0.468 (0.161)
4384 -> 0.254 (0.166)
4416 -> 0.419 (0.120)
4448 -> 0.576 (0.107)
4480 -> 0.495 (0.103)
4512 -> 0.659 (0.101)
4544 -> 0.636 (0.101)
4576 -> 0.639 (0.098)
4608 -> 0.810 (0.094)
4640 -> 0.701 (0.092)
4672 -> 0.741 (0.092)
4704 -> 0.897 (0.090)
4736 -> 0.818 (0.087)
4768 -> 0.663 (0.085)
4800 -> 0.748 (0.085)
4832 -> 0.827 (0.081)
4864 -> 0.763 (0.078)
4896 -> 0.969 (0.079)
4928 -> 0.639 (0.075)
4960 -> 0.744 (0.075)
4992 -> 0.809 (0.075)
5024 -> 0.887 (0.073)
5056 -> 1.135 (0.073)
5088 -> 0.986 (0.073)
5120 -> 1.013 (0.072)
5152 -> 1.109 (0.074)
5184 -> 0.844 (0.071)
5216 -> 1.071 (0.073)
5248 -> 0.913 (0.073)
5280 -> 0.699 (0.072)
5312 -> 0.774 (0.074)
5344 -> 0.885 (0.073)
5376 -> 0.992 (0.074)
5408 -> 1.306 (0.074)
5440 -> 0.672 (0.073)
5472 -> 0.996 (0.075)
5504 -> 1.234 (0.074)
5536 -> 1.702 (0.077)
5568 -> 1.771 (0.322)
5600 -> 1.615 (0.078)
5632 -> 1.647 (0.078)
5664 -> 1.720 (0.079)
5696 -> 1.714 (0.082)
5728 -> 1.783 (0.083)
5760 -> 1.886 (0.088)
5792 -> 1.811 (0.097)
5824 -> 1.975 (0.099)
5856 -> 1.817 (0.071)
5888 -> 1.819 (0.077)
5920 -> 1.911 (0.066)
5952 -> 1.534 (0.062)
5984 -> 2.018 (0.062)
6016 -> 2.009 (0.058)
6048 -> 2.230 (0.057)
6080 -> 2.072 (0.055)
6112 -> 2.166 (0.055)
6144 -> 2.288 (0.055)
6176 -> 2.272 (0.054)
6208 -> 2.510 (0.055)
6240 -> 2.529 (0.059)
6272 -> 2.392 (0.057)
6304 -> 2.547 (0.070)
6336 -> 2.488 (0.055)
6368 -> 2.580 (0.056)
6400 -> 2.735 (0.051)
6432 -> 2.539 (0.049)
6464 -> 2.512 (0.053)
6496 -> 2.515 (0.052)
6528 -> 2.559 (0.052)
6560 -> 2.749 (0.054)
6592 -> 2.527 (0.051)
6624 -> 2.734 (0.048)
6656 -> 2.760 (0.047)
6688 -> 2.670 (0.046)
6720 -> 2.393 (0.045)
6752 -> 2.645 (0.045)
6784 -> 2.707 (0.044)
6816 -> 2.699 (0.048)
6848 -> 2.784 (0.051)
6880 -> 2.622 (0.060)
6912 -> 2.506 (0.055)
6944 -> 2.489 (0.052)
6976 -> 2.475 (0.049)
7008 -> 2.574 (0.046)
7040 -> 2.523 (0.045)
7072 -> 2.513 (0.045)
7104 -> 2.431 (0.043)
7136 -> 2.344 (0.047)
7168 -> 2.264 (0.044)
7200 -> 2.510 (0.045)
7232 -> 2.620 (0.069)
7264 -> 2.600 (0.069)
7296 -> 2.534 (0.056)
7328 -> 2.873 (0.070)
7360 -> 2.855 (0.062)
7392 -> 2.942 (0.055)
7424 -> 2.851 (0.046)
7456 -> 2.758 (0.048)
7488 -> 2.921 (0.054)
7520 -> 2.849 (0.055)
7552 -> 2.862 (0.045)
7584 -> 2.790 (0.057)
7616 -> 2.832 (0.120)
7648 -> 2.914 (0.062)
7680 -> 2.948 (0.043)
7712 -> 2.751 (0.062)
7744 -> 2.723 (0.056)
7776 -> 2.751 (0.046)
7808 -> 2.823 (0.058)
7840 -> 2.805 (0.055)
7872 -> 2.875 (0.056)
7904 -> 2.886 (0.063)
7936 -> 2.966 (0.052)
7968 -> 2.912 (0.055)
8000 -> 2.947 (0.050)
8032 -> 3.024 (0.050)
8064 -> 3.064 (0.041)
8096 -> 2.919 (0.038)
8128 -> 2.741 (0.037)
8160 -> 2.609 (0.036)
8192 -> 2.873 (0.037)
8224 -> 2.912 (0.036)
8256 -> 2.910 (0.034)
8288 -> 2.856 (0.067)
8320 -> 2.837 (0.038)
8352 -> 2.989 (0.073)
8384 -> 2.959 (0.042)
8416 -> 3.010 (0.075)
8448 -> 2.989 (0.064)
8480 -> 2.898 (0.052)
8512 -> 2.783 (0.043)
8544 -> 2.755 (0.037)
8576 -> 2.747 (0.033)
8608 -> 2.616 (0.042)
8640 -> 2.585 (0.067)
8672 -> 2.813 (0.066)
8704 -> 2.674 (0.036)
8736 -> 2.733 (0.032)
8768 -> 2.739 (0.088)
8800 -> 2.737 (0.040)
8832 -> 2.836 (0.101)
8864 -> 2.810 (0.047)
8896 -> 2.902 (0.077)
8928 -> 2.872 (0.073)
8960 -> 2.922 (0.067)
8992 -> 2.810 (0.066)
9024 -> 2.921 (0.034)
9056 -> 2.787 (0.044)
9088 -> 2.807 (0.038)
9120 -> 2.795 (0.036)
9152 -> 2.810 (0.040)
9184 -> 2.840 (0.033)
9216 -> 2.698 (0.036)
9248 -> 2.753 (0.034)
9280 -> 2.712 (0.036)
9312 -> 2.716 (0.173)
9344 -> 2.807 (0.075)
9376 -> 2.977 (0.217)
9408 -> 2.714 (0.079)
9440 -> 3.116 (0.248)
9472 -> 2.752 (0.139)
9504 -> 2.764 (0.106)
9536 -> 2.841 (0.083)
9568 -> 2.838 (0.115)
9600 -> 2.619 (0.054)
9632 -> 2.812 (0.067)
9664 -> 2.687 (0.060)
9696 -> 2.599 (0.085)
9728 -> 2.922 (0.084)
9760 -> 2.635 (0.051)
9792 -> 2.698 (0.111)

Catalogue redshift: 0.382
